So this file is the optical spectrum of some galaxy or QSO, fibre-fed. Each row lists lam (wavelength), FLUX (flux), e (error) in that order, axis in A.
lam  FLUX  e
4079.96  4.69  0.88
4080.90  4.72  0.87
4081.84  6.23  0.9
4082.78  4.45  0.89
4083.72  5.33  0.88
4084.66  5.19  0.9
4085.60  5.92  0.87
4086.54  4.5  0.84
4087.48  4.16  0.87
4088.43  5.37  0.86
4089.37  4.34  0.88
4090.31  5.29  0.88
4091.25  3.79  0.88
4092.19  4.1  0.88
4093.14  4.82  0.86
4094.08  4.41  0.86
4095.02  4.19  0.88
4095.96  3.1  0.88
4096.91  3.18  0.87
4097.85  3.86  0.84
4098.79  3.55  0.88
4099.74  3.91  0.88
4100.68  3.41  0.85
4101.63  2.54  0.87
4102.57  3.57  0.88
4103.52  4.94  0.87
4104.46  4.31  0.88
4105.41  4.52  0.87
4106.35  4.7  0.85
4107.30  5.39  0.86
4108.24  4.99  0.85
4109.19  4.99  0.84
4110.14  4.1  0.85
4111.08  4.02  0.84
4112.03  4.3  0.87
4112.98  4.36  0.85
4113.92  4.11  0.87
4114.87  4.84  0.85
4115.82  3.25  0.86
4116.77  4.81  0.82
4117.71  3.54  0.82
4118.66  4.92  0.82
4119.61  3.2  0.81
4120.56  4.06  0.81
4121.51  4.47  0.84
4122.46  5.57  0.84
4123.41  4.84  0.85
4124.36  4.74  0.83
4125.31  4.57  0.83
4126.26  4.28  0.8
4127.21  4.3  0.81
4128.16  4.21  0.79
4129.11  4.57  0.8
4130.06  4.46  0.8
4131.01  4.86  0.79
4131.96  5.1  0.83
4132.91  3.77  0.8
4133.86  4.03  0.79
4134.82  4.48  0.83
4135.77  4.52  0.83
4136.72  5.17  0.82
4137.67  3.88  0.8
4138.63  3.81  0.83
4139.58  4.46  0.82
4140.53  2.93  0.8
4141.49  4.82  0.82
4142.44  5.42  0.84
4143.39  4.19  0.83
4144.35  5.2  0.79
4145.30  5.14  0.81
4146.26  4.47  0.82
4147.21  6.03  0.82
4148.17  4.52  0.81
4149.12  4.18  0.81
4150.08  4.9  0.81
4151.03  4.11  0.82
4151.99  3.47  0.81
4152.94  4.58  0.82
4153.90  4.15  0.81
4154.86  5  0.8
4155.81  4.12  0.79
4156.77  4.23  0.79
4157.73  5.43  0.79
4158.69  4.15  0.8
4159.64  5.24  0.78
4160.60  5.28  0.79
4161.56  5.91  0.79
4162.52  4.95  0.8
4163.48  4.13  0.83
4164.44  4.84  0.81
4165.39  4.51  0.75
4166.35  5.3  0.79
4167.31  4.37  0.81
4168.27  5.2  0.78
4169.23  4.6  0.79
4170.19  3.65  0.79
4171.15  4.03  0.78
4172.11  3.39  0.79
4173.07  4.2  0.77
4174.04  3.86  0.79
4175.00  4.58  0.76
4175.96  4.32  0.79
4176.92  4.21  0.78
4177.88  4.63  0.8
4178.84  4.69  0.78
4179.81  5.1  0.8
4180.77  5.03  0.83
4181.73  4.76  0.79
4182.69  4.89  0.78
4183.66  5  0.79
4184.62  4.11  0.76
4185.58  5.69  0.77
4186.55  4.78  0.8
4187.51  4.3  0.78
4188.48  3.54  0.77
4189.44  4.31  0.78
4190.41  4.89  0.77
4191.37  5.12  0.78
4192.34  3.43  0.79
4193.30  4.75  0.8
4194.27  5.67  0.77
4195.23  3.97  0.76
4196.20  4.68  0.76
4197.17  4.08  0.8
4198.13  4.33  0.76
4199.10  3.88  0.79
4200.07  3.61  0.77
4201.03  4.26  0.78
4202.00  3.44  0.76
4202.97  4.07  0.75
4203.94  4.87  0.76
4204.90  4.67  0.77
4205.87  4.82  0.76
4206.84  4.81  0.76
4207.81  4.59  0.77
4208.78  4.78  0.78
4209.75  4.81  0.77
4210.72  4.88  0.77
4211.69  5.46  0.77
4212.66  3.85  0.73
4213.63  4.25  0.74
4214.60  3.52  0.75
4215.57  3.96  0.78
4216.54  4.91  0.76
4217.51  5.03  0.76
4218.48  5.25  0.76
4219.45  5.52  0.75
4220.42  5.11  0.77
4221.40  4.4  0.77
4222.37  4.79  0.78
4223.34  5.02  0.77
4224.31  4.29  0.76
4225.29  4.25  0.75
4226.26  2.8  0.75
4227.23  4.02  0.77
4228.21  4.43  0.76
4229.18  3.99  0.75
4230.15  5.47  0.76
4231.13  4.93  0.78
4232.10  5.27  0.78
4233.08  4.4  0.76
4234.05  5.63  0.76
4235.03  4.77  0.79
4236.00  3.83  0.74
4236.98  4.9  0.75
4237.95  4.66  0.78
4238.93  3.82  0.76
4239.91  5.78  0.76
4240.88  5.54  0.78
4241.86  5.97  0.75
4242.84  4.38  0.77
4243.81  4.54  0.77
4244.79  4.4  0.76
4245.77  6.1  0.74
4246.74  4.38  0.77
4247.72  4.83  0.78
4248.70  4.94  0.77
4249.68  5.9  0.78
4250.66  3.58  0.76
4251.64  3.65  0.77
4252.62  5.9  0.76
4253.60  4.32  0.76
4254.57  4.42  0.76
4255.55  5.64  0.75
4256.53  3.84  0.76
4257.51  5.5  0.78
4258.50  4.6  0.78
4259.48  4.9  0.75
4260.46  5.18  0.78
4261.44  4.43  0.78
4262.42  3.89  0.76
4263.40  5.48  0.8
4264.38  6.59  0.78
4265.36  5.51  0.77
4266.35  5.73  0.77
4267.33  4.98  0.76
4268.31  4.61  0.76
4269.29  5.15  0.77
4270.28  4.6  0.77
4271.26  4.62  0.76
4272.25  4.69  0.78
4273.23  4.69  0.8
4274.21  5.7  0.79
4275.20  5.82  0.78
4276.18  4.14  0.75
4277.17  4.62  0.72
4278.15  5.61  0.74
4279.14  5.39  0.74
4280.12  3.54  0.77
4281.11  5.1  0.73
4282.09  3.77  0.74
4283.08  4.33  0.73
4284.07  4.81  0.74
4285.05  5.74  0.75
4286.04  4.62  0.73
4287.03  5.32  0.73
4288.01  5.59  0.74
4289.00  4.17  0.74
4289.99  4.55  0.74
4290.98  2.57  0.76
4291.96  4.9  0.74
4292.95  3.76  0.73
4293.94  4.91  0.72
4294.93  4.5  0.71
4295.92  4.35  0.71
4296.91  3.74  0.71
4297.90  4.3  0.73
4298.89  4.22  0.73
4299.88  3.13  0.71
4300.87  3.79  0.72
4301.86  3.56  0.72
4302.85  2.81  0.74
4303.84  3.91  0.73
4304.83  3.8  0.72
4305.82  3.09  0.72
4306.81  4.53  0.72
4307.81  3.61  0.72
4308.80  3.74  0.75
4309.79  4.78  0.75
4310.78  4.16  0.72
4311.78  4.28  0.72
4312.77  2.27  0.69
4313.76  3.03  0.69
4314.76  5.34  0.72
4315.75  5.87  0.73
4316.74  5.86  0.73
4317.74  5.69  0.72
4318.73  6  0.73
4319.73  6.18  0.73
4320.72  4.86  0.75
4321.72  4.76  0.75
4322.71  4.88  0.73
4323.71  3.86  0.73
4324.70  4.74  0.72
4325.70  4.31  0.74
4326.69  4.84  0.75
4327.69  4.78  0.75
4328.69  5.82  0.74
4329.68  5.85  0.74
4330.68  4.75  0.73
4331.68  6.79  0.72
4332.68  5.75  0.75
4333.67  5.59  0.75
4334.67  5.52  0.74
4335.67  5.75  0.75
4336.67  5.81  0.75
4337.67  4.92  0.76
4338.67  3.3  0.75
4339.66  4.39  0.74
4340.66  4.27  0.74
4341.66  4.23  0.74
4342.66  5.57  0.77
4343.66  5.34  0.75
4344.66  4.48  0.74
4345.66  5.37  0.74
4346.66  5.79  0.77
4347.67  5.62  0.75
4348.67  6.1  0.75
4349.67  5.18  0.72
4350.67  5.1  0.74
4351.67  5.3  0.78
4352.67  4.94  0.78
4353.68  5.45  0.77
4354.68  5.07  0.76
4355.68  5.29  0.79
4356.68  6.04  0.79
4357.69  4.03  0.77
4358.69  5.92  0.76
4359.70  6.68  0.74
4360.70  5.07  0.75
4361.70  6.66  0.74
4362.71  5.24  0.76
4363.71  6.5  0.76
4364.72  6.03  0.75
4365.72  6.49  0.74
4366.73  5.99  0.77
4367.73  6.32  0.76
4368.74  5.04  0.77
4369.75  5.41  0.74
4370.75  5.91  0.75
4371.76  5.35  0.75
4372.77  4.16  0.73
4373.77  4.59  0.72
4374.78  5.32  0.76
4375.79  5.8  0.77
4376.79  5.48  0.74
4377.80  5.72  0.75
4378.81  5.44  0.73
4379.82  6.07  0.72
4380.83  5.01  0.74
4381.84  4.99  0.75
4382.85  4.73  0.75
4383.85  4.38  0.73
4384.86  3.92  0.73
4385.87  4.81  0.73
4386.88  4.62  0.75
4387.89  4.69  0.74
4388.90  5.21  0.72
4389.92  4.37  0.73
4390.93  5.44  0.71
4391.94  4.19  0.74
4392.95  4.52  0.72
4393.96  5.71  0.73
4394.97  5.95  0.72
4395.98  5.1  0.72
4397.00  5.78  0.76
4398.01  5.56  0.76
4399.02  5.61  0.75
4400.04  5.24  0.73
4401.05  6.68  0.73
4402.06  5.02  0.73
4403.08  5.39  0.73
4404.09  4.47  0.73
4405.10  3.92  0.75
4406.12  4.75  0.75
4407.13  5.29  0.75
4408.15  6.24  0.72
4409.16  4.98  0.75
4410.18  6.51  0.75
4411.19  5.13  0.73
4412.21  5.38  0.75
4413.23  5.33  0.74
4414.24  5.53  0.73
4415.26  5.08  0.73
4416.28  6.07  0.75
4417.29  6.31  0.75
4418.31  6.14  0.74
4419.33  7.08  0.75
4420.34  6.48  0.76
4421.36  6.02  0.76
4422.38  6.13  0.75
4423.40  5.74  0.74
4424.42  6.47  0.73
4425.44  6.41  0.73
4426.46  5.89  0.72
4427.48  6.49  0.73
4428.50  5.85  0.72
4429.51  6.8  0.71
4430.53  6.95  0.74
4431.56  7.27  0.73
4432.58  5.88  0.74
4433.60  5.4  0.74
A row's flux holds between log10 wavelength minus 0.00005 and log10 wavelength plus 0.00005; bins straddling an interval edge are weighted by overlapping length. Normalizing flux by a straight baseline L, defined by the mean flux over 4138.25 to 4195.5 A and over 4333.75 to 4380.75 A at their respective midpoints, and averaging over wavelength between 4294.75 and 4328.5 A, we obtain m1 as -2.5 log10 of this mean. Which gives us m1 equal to 0.19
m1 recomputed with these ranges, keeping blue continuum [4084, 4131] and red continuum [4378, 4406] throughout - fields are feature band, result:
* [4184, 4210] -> 0.029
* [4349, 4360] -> -0.079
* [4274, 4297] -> 0.034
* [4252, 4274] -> -0.051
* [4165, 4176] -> 0.043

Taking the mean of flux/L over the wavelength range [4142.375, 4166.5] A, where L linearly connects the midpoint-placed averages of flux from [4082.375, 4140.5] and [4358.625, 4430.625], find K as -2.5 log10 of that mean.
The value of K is -0.05 mag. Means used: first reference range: 4.36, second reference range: 5.54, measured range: 4.73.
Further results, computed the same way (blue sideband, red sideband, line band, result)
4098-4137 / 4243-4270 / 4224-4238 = 0.07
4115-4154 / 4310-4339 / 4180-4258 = 0.01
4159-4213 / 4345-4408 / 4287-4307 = 0.23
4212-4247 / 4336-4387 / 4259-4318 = 0.09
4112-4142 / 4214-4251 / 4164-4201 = 0.02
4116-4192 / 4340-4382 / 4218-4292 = 0.04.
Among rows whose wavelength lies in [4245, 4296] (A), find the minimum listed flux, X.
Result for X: 2.57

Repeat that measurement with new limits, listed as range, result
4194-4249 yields 2.8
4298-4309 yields 2.81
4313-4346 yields 3.03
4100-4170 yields 2.54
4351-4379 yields 4.03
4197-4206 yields 3.44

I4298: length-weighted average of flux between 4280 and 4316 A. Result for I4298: 4.17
